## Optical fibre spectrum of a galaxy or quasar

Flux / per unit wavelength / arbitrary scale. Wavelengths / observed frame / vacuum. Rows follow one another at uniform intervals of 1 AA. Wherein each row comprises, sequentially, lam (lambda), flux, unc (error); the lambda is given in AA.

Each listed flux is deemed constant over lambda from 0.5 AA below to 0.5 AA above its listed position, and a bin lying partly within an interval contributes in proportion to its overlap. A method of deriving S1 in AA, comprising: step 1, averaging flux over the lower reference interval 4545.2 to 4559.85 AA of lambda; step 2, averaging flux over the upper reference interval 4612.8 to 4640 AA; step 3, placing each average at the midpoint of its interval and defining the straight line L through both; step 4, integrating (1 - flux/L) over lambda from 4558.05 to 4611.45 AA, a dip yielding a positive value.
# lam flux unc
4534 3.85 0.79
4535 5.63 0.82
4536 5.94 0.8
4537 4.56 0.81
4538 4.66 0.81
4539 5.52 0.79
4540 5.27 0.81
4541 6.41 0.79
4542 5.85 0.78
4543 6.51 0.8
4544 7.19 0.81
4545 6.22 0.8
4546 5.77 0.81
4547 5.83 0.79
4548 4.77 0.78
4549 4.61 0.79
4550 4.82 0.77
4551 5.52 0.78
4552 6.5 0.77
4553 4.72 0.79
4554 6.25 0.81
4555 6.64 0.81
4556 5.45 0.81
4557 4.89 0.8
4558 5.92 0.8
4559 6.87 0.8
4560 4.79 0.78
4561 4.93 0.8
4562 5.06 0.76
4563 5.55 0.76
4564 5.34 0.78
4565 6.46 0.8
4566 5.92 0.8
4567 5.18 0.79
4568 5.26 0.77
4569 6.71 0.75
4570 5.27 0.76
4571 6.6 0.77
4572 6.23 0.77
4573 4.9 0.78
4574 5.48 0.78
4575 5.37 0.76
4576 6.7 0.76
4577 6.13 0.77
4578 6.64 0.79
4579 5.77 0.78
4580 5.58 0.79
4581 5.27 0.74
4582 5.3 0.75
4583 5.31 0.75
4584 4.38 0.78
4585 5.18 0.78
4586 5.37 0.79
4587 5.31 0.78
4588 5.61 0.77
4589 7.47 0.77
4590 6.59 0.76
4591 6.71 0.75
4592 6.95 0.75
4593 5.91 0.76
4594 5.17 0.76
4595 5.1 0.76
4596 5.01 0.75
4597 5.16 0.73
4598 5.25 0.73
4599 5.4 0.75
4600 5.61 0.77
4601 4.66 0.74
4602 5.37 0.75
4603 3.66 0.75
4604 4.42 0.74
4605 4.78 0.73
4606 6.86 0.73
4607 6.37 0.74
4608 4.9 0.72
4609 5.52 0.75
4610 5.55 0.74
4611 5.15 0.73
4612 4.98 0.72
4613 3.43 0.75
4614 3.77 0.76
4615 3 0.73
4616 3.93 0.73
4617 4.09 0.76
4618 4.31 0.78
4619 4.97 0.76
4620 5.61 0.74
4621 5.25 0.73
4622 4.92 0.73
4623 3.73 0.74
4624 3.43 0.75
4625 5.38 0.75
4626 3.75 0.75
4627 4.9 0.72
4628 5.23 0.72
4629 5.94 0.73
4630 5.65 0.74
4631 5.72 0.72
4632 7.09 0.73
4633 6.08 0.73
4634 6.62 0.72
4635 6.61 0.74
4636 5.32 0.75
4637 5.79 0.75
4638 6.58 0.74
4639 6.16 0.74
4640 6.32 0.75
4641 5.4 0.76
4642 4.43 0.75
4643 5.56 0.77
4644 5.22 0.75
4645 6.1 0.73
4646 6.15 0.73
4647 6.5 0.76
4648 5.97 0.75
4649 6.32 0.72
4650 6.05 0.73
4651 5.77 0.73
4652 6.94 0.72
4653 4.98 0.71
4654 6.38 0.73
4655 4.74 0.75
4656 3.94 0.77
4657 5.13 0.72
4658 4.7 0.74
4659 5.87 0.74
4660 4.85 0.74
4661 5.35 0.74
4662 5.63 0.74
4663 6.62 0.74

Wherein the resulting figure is -1.9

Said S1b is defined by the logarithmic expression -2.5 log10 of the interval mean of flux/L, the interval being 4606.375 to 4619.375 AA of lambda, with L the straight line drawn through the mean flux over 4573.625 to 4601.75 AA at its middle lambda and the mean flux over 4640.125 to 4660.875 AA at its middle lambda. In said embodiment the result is 0.210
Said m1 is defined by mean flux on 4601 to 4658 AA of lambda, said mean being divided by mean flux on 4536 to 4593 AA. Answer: 0.9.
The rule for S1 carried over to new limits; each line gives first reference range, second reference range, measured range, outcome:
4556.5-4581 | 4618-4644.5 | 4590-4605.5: 0.7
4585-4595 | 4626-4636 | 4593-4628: 6.5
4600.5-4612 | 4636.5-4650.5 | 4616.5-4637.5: 1.3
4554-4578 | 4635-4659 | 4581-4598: 0.3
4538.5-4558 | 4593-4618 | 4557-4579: -1.3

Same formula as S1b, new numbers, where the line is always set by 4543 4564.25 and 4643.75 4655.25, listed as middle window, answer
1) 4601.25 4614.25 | 0.165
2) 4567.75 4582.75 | -0.021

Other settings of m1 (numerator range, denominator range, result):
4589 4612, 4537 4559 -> 0.97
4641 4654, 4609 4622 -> 1.28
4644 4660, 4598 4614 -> 1.12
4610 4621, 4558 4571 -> 0.78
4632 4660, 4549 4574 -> 1.02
